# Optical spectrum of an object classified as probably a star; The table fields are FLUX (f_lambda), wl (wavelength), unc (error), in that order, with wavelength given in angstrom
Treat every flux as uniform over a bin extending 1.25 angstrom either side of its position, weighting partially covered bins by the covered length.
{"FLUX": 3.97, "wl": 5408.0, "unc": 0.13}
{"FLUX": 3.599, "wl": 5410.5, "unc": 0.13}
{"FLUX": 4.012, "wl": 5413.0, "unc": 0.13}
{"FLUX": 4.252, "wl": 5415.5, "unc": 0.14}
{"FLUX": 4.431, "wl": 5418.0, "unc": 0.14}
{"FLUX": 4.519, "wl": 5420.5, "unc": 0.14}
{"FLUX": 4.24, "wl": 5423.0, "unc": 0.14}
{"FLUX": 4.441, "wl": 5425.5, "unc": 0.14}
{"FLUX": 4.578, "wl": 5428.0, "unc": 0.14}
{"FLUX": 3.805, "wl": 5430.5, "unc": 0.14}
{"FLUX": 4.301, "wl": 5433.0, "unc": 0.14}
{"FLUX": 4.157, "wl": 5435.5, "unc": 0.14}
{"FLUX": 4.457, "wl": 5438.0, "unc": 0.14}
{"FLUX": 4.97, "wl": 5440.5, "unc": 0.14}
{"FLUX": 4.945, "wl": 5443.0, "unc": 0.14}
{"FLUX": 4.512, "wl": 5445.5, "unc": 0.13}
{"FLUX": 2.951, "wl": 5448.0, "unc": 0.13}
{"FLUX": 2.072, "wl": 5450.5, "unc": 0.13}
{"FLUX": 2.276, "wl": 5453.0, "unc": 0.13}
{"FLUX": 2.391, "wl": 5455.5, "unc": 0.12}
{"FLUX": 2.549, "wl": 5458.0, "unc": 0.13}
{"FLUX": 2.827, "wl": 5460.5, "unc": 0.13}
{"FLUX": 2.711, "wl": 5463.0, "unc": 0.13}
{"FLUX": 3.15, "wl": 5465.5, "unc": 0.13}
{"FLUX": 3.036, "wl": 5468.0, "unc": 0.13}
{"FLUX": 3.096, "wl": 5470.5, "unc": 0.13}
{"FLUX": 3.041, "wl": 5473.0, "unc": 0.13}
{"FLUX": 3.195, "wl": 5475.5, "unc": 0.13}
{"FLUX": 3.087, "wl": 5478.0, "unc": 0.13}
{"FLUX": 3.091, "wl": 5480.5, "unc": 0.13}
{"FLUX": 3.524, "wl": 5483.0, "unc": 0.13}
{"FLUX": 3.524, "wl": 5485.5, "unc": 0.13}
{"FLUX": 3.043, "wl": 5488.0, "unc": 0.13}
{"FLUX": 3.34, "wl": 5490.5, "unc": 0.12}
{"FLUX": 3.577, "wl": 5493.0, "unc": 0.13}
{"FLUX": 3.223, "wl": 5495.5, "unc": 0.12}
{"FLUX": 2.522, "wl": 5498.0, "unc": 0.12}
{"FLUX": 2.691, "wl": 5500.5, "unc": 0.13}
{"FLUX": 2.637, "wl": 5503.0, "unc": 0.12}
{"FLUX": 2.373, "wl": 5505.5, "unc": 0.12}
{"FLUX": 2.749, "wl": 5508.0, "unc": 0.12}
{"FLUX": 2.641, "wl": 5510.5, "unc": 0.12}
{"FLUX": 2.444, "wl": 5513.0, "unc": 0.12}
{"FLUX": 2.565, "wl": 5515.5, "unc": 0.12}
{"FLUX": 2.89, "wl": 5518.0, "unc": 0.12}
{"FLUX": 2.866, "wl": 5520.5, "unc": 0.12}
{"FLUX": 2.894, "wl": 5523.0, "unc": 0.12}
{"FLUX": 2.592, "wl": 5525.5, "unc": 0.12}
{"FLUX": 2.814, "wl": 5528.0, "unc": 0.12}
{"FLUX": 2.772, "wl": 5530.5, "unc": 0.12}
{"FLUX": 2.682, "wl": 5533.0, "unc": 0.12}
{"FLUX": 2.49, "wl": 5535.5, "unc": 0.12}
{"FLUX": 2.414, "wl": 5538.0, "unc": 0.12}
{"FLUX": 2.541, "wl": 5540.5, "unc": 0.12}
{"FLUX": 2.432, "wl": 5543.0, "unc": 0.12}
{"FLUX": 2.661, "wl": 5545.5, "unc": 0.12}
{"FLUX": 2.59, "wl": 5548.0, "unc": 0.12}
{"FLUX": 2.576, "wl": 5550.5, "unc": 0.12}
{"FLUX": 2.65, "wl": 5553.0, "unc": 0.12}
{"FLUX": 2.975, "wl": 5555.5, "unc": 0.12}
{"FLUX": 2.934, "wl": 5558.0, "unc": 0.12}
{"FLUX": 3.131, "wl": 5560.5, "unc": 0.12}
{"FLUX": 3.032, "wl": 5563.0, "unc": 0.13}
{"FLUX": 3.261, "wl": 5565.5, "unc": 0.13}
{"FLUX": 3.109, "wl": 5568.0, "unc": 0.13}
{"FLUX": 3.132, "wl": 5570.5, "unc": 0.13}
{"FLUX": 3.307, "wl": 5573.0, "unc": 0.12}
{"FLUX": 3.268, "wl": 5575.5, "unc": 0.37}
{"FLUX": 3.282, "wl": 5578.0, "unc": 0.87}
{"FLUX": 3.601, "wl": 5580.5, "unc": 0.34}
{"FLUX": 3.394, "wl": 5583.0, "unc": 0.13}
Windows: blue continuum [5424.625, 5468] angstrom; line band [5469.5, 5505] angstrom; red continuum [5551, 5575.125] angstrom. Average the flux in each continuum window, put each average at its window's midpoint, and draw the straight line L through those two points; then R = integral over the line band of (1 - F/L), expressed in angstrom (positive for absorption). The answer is 3.06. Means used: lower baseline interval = 3.57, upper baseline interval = 3.05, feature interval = 3.1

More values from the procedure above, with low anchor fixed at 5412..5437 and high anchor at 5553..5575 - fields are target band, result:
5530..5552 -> 4.8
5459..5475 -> 3.8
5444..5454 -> 2.6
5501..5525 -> 5.8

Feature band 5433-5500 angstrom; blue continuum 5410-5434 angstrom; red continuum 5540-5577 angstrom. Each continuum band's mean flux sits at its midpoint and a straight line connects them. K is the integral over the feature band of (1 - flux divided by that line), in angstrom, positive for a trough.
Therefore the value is 9.2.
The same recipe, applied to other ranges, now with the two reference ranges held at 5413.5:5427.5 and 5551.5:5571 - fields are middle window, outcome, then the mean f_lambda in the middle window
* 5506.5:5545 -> 8.1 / 2.65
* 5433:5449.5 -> -0.5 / 4.3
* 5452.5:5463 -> 3.8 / 2.55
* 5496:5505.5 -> 2.6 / 2.63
